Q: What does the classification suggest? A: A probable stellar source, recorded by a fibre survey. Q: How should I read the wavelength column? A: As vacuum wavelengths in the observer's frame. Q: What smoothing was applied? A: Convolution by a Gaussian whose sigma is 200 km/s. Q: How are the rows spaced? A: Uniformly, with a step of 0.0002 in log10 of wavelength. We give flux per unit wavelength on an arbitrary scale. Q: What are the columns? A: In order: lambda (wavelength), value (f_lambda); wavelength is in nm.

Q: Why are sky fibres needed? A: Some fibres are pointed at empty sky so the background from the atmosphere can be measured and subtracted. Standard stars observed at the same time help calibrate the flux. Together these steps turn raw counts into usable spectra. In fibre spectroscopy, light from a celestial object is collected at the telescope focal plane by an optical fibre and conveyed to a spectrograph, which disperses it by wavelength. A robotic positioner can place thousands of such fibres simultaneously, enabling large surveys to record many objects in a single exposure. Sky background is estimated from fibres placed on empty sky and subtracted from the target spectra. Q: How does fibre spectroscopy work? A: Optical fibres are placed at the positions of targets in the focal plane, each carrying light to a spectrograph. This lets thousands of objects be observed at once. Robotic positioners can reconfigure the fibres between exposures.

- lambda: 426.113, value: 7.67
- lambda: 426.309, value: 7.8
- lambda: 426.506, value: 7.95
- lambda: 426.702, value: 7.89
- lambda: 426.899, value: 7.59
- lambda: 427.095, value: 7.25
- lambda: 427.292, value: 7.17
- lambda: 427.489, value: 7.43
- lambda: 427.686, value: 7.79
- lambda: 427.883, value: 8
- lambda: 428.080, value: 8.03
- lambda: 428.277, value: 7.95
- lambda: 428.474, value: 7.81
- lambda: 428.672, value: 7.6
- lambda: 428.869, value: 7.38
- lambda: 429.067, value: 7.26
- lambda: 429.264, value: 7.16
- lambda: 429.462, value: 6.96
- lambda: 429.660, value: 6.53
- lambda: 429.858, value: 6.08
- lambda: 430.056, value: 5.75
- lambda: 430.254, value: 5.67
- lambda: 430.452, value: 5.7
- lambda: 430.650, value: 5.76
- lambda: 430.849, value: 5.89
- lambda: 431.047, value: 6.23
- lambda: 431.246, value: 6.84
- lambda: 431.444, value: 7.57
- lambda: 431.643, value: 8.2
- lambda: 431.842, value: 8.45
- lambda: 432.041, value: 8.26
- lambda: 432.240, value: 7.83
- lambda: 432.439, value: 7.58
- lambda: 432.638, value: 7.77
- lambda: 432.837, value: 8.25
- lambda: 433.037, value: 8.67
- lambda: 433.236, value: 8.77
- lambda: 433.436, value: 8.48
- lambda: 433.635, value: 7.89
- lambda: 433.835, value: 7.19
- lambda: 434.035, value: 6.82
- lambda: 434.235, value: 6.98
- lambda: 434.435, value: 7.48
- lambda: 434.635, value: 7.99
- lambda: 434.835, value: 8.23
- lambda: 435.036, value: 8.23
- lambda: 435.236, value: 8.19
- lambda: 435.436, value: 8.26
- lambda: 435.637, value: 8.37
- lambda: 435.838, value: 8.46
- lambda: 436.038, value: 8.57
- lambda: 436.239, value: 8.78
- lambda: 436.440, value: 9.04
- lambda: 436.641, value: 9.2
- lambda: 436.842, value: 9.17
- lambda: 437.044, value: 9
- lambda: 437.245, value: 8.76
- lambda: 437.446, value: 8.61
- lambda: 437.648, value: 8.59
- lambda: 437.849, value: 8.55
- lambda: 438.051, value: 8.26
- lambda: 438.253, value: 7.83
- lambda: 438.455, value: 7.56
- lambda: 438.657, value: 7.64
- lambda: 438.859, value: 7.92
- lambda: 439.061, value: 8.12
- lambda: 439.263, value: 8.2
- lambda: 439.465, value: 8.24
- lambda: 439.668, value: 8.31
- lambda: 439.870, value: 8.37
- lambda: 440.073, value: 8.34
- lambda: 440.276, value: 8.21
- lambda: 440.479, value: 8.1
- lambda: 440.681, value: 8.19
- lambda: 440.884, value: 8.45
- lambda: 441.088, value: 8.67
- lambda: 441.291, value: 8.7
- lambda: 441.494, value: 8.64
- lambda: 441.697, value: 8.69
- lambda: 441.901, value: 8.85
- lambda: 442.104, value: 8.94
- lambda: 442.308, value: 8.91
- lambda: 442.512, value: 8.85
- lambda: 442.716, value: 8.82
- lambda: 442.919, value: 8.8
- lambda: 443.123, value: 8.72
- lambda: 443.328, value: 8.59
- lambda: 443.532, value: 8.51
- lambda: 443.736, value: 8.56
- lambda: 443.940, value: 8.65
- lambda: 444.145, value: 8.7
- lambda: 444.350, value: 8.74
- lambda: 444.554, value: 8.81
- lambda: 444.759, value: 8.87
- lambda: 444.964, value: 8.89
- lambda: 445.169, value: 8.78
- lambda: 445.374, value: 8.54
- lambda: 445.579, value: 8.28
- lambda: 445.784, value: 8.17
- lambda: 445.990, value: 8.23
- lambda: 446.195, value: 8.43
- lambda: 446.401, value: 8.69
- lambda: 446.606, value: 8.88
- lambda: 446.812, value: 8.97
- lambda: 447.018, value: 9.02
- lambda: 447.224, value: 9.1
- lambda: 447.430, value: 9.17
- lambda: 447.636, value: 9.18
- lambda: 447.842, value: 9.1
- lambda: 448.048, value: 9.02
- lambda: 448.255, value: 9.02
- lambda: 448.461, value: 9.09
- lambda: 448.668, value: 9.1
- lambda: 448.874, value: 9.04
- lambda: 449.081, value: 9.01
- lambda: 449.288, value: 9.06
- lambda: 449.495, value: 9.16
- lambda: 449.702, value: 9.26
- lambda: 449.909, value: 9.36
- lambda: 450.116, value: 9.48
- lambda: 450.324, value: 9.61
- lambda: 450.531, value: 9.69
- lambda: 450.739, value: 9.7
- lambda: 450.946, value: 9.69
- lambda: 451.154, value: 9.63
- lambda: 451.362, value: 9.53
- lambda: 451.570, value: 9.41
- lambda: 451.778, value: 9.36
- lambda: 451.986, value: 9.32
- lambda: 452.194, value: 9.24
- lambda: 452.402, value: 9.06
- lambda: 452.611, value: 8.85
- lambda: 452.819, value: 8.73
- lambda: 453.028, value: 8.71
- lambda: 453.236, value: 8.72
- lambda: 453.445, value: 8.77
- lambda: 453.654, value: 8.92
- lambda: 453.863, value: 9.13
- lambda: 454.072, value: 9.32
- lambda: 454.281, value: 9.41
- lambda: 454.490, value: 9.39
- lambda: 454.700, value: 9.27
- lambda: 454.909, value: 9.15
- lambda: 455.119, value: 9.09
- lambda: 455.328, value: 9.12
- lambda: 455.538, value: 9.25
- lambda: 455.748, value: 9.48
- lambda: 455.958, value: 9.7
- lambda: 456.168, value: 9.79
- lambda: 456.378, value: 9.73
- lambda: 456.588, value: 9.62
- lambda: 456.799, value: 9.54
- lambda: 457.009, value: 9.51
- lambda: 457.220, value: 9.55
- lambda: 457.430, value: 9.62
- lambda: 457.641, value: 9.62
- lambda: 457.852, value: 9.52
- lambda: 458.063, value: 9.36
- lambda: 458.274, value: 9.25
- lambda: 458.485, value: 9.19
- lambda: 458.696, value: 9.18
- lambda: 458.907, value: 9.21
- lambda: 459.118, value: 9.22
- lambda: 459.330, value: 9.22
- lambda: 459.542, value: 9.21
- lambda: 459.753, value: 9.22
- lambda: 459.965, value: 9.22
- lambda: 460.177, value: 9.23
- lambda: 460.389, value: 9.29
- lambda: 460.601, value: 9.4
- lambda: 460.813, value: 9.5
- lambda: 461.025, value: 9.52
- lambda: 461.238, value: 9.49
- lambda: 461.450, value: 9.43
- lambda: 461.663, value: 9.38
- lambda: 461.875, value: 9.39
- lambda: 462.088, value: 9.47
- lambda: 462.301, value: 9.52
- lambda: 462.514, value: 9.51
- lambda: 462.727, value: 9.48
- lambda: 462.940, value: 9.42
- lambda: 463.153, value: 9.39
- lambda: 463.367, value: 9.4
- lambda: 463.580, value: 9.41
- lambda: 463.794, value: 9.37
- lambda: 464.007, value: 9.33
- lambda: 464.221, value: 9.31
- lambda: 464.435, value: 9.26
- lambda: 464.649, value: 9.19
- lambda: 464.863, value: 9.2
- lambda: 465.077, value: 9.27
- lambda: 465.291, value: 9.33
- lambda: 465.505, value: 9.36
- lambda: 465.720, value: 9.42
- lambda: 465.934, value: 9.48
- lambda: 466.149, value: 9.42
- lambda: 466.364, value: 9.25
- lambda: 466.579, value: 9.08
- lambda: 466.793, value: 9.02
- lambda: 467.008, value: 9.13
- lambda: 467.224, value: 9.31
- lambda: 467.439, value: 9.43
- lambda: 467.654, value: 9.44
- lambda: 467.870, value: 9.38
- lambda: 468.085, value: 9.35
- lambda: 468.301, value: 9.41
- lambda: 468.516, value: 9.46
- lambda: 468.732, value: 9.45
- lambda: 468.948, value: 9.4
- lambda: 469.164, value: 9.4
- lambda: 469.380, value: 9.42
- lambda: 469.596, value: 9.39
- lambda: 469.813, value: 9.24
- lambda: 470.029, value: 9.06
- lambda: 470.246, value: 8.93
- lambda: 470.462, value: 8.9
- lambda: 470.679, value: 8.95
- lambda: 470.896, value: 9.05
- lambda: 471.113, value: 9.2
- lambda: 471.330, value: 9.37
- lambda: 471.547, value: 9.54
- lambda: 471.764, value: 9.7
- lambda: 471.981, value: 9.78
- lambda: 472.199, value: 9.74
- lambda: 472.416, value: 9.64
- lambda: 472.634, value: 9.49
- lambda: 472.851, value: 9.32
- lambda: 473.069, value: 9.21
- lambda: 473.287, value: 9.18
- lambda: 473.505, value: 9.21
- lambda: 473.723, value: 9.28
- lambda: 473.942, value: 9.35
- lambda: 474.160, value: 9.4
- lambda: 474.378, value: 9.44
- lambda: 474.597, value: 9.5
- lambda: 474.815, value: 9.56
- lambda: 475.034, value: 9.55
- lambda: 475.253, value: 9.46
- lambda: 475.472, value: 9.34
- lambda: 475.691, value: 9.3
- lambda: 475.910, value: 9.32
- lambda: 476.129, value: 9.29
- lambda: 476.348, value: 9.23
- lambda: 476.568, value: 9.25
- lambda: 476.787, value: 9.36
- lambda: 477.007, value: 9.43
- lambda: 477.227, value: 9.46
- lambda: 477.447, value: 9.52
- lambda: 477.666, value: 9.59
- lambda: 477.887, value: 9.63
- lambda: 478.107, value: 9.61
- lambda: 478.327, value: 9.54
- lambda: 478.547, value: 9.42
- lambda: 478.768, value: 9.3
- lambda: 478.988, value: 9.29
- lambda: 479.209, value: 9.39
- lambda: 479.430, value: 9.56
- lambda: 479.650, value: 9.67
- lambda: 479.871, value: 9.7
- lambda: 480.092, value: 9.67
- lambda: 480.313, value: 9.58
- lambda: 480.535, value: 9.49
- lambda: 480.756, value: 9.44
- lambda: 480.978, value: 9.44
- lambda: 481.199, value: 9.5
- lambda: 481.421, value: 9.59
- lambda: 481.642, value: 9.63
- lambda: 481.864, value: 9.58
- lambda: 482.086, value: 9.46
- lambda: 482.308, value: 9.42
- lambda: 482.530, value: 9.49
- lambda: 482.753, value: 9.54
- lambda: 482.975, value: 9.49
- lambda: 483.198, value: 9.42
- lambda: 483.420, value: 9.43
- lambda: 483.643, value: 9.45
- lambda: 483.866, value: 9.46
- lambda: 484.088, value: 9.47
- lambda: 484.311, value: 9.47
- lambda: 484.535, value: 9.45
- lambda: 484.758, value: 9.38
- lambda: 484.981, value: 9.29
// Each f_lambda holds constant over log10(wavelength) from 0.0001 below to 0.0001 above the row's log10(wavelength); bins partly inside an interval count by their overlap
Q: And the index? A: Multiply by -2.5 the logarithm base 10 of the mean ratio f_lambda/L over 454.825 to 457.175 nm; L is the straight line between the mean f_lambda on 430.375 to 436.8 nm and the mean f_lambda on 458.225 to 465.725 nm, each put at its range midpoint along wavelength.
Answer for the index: -0.05 mag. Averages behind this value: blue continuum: 7.83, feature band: 9.46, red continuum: 9.34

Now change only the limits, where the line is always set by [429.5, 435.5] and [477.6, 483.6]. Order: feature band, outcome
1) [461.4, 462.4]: -0.09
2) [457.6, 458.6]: -0.10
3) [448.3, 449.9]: -0.13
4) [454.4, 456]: -0.11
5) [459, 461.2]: -0.09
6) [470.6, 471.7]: -0.02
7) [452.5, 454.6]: -0.09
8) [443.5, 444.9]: -0.11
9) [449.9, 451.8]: -0.17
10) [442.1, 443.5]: -0.12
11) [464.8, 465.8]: -0.06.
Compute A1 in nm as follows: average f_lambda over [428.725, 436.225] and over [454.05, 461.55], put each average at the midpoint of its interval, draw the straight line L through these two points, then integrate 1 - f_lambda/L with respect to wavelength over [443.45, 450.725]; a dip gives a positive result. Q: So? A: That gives -0.30 nm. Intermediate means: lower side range 7.47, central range 8.93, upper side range 9.38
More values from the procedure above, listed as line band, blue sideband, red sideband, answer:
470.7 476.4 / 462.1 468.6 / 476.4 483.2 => 0.021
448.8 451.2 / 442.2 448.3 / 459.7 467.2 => -0.128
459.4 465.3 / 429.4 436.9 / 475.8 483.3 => -0.381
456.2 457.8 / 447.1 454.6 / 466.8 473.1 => -0.062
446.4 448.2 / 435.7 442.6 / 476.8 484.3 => -0.071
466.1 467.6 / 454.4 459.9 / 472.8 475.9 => 0.022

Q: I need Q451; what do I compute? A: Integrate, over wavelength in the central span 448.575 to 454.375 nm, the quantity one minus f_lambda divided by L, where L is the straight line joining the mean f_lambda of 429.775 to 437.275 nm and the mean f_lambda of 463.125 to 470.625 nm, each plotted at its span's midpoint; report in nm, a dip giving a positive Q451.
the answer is -0.435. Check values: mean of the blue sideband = 7.74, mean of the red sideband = 9.3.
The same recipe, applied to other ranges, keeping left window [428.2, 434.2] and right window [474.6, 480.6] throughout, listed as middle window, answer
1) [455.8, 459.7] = -0.42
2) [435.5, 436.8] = -0.21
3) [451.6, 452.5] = -0.11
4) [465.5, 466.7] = -0.05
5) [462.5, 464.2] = -0.12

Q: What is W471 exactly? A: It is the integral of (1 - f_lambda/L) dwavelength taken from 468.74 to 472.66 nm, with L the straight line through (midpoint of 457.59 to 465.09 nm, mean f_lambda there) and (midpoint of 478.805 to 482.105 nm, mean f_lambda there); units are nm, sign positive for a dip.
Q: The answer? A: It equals 0.04 nm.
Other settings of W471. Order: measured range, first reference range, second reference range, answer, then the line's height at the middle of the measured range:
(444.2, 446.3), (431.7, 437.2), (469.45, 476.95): -0.010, 8.54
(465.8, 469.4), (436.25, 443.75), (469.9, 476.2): -0.051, 9.21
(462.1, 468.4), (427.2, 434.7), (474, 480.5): -0.305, 8.91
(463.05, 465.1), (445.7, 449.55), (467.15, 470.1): -0.009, 9.27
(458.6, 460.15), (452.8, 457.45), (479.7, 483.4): 0.019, 9.33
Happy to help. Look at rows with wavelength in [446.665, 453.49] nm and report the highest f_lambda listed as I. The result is 9.7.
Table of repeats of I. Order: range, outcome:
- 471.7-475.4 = 9.78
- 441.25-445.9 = 8.94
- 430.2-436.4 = 8.78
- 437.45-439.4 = 8.59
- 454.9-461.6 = 9.79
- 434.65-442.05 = 9.2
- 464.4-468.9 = 9.48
